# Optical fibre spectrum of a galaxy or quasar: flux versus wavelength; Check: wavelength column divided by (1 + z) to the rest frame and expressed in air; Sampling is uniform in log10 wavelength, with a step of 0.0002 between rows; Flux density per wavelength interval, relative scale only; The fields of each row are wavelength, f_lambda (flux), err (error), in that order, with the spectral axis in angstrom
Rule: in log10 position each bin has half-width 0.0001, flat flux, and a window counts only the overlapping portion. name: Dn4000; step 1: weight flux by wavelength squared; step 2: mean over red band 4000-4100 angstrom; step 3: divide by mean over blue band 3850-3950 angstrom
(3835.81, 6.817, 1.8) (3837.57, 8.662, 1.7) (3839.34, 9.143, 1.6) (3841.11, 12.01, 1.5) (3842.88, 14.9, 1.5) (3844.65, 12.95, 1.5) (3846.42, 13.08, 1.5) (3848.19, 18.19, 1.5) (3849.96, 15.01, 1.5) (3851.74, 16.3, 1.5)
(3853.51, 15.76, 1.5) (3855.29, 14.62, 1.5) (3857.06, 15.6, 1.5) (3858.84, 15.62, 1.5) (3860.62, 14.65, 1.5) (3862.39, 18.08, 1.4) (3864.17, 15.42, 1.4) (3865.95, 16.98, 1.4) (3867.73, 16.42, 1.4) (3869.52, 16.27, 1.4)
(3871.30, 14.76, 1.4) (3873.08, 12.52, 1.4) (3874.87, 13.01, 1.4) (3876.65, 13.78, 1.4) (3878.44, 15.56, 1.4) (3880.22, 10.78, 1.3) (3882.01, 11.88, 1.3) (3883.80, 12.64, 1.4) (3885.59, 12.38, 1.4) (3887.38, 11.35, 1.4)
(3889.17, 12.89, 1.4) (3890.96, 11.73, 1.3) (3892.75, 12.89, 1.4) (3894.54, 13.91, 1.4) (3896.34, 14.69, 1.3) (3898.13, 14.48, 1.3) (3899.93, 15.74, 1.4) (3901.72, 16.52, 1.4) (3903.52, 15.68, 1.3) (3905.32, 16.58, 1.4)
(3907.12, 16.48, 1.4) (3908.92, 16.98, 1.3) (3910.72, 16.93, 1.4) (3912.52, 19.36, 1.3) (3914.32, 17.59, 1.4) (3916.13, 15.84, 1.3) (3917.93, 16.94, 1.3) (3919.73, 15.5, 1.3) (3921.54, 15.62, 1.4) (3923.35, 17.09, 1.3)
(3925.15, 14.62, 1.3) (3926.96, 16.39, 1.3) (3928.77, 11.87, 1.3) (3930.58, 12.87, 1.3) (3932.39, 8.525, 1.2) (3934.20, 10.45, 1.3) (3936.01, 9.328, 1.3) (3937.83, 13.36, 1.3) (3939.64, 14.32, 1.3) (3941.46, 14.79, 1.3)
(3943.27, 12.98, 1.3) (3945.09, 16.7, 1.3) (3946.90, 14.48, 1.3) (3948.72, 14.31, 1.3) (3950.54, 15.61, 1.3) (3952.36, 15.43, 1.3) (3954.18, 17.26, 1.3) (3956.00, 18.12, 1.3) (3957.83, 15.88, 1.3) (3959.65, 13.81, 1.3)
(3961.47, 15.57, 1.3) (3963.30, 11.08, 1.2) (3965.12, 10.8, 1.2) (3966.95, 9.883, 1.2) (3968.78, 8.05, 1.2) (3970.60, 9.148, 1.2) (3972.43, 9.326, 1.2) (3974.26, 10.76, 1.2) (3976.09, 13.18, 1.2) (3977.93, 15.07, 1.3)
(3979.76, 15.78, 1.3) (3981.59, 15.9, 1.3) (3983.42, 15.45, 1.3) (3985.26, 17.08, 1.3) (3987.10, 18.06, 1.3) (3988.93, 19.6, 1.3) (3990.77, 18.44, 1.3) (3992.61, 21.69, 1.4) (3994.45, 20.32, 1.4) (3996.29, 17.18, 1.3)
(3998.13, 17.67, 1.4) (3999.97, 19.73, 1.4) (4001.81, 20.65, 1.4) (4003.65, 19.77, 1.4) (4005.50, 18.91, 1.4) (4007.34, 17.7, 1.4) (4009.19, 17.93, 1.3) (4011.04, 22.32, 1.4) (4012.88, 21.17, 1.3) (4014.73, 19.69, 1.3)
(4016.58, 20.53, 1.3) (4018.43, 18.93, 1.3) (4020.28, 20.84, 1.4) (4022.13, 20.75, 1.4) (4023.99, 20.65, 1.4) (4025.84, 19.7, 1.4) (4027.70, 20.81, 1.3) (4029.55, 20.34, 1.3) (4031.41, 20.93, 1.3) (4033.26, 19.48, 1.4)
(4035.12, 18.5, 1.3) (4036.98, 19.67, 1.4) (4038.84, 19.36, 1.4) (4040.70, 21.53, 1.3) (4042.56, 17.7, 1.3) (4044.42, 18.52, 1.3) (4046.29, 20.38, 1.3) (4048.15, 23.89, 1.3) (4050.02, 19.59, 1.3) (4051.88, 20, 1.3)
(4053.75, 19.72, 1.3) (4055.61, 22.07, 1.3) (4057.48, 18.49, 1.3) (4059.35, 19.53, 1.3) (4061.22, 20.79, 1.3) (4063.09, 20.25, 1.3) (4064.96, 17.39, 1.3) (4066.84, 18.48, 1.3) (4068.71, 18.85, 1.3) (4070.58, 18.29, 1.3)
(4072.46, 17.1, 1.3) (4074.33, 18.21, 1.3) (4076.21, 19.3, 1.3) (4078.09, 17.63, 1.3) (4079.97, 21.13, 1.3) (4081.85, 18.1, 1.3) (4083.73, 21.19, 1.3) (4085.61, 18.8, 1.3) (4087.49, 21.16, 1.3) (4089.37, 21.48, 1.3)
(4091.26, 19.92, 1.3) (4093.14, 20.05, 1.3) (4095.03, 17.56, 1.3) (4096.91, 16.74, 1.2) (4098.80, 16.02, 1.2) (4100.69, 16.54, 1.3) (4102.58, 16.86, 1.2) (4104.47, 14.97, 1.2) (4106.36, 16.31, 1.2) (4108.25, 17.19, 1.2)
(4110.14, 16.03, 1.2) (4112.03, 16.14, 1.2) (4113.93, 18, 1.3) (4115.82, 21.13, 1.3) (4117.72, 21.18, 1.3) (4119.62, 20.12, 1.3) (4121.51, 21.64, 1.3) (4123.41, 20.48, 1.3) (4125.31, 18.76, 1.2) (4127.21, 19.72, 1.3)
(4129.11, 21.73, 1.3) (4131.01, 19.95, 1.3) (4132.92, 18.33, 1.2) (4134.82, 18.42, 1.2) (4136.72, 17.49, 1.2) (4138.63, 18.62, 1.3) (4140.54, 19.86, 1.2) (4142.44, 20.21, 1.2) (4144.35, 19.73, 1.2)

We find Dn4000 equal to 1.4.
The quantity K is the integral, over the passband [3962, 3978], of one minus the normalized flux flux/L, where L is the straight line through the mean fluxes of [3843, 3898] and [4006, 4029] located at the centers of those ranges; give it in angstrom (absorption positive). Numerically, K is 6.60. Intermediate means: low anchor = 14.3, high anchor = 20.1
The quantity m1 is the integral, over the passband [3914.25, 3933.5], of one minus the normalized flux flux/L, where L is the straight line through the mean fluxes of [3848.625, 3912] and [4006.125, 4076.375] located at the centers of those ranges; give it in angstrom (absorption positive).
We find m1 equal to 1.7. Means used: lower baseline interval 14.8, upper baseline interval 19.7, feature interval 14.6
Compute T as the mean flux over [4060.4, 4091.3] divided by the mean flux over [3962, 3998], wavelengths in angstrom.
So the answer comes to 1.32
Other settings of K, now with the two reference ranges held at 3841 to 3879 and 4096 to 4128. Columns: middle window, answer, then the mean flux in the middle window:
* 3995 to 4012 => -2.3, 19.1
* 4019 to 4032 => -2.6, 20.5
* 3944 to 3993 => 5.4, 14.6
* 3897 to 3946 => 2.8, 14.9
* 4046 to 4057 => -2.2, 20.9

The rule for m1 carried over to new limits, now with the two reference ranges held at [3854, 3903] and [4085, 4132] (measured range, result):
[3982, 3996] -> -1.76 angstrom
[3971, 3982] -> 2.15 angstrom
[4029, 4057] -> -4.18 angstrom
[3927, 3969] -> 5.91 angstrom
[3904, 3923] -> -2.29 angstrom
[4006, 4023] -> -3.05 angstrom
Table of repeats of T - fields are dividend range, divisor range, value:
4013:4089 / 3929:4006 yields 1.32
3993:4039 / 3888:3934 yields 1.32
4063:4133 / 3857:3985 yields 1.31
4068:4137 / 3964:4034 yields 1.07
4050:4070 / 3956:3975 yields 1.66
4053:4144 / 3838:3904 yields 1.33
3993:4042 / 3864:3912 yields 1.37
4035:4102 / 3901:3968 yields 1.31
